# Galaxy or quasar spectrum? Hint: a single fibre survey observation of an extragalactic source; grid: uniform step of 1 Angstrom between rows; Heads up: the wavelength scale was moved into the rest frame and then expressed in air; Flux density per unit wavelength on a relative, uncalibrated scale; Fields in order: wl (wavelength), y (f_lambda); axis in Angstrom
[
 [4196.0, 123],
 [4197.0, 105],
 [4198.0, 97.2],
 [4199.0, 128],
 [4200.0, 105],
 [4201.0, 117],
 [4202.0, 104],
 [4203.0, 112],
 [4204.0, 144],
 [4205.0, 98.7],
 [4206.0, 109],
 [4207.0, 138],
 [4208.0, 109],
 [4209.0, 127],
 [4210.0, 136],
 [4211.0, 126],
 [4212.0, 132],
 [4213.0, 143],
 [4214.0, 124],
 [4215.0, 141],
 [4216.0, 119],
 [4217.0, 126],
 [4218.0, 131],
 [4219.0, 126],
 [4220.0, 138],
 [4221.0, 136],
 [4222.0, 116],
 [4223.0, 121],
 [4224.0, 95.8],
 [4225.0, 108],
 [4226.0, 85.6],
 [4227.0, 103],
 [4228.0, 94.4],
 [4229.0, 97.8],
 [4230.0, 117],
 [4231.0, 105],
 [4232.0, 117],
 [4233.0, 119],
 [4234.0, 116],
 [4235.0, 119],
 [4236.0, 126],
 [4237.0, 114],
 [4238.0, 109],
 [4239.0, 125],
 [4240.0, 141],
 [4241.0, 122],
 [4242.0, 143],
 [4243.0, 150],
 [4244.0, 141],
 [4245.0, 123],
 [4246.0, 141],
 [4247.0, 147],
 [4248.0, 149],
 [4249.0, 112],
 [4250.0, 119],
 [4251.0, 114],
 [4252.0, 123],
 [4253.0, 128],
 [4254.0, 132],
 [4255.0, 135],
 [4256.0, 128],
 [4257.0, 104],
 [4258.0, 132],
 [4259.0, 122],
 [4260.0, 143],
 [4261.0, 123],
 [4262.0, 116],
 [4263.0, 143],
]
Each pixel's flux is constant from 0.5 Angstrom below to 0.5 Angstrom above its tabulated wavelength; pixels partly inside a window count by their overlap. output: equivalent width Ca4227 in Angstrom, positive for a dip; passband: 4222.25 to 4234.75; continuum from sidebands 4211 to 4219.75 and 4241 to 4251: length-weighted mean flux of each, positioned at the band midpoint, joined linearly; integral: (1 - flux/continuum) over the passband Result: 2.36 Angstrom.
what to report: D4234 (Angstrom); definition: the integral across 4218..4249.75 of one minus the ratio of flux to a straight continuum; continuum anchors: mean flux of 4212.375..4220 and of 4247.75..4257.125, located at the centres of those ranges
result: 1.54 Angstrom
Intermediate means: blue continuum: 131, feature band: 121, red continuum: 125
